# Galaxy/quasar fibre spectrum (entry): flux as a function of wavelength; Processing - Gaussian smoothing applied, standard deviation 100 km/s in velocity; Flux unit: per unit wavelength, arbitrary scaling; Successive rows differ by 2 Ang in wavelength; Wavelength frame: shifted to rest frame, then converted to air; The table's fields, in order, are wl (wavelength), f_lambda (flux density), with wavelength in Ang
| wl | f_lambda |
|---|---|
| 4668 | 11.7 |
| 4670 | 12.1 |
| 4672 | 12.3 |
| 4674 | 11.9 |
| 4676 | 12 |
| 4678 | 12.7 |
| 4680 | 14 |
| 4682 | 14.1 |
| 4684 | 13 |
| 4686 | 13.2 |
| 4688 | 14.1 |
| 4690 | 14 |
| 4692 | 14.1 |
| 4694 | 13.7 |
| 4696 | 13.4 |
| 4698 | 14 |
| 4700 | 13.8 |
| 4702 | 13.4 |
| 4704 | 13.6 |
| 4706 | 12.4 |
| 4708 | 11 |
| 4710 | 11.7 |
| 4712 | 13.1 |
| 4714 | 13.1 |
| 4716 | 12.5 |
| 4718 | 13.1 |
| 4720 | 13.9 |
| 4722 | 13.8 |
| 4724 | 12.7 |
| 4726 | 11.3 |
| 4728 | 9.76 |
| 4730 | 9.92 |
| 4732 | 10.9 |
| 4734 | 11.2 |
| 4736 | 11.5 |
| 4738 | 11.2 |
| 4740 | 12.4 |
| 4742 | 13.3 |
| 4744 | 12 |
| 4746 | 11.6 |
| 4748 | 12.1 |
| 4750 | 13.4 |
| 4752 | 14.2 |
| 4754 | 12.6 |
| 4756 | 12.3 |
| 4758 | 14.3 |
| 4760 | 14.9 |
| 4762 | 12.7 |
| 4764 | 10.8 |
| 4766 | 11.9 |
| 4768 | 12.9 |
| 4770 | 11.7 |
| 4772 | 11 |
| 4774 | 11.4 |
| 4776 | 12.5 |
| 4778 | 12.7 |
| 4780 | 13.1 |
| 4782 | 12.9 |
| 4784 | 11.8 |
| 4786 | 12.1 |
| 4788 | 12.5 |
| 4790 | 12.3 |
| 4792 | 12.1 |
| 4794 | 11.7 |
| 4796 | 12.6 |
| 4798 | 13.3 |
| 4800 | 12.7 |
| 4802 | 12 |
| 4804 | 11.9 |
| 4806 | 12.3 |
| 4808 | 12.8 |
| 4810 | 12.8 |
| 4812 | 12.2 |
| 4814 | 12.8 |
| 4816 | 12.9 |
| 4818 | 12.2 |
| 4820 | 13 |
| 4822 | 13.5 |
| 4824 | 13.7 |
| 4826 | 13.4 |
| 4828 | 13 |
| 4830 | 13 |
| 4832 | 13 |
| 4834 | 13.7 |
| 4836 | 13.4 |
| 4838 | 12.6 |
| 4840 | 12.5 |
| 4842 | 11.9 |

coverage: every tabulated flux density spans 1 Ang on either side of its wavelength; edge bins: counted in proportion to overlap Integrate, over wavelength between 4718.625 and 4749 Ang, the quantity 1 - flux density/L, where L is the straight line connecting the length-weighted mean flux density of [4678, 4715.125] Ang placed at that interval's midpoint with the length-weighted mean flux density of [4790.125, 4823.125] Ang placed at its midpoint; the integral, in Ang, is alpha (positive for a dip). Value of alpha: 2.8 Ang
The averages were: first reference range 13.3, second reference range 12.5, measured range 11.9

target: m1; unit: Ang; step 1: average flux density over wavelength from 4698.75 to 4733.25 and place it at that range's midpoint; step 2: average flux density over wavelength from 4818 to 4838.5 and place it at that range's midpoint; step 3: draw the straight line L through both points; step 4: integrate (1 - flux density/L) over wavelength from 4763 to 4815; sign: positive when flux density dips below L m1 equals 2.6 Ang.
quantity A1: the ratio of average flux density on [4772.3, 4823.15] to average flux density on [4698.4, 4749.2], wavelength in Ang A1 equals 1.02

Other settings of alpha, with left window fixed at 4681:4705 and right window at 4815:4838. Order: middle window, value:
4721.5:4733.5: 2.01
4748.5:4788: 2.37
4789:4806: 1.20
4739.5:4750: 0.86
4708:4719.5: 0.85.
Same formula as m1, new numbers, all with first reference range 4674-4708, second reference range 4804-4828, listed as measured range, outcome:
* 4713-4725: 0.05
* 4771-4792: 1.22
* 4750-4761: -0.46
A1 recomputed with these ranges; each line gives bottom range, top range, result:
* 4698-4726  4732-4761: 0.97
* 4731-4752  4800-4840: 1.06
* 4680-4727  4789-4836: 0.97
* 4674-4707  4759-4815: 0.92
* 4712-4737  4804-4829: 1.07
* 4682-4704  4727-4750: 0.84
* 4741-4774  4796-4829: 1.02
